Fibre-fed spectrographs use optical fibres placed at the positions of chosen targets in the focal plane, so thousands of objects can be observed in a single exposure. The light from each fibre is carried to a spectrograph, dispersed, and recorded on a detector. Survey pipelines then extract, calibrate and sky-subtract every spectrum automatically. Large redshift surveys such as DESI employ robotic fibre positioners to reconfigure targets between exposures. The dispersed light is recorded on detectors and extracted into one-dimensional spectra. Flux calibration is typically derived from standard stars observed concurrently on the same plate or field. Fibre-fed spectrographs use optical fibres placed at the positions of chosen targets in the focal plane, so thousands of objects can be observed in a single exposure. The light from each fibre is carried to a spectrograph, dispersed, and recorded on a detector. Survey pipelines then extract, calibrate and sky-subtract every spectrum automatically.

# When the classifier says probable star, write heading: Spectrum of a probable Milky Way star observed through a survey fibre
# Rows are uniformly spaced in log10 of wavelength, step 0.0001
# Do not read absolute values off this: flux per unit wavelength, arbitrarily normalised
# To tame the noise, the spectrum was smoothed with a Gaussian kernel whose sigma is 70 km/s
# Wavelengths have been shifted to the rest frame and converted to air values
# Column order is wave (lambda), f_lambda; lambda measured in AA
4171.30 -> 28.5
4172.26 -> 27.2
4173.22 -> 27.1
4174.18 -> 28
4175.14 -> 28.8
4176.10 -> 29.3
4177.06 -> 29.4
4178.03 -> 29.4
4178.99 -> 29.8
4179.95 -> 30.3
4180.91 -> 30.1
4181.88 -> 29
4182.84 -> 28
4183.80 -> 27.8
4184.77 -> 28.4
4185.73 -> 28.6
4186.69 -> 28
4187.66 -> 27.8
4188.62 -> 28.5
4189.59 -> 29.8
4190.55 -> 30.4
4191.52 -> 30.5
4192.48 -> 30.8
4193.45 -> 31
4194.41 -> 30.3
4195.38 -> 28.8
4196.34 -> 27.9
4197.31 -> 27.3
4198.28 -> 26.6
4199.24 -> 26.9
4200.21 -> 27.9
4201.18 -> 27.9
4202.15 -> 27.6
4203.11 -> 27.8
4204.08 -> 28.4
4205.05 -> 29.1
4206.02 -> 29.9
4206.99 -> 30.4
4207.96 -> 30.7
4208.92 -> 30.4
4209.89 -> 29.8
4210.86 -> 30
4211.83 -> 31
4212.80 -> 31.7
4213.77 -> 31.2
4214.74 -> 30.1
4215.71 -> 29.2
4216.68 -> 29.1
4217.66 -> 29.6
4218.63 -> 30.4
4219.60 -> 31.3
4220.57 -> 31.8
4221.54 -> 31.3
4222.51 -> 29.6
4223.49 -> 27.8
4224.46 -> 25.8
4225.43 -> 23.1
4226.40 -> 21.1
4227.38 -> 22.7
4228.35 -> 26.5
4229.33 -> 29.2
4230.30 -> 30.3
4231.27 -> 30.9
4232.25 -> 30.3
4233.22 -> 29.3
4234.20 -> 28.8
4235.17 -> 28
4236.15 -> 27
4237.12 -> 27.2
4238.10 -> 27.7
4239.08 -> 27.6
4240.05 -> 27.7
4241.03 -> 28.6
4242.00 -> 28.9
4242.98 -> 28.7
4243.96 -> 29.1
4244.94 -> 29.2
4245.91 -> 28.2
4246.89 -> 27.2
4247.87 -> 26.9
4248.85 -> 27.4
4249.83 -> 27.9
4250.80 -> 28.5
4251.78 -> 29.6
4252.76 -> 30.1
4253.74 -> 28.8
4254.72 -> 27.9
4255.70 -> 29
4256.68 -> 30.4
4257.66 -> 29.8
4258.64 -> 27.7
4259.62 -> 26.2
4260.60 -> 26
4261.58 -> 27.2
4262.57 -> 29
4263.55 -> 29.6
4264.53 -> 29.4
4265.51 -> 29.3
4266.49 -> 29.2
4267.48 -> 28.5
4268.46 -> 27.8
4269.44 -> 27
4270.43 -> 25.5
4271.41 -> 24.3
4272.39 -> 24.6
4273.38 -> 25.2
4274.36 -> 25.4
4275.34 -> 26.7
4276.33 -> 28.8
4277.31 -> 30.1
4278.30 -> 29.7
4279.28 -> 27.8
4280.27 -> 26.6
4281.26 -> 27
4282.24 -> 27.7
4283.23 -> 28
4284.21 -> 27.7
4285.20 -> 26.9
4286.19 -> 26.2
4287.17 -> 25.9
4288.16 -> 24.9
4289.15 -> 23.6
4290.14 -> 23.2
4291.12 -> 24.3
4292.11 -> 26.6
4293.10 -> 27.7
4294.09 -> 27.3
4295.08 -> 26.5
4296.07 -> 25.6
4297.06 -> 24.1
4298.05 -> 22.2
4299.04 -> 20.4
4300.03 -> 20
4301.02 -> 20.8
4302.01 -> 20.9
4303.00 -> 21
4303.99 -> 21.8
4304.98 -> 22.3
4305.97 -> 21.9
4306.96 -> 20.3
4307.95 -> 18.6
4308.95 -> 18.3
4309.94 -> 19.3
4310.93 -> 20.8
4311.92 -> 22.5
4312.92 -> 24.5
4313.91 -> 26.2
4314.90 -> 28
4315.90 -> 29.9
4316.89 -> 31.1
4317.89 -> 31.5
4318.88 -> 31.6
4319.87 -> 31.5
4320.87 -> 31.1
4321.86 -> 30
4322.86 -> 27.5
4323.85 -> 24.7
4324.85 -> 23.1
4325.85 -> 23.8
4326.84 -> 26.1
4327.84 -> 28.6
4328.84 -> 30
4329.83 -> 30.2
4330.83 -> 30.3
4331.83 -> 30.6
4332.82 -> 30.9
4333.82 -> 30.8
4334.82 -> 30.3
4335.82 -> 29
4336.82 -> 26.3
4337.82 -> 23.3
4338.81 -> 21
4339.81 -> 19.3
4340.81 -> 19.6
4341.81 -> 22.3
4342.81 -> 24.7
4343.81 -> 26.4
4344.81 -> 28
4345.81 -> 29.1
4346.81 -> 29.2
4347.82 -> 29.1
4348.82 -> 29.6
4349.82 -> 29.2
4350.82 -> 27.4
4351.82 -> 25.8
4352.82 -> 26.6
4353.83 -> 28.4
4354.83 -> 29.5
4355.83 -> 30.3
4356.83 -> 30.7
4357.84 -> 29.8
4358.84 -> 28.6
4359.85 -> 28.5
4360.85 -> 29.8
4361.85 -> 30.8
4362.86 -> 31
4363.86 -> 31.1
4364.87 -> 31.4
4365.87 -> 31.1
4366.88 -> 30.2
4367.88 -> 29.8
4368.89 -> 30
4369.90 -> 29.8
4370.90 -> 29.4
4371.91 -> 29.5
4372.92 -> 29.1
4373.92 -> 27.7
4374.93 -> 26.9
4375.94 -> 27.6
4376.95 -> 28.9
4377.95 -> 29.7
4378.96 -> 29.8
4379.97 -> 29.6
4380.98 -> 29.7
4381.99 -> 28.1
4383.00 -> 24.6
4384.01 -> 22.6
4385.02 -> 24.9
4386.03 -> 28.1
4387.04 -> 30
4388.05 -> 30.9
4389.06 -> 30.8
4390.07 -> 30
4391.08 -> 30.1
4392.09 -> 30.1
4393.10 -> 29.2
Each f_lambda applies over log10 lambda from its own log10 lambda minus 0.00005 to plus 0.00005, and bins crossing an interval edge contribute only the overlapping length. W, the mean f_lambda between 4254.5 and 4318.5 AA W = 25.8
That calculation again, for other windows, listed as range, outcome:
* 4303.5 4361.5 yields 26.7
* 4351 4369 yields 29.6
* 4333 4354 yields 26.5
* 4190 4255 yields 28.7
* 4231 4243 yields 28.5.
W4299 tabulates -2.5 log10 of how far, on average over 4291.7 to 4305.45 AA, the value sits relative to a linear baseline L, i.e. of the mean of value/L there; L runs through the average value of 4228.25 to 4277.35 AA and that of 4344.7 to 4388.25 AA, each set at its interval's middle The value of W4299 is 0.21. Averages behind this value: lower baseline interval 28.1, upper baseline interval 28.9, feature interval 23.3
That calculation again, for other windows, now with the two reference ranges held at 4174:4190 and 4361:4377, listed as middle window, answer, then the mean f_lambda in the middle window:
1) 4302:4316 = 0.30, 22.3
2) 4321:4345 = 0.11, 26.6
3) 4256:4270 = 0.03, 28.3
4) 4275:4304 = 0.16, 25.4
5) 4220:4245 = 0.04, 28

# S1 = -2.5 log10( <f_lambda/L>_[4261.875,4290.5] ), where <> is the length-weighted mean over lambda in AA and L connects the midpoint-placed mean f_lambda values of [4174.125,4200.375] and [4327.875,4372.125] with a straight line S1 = 0.06 mag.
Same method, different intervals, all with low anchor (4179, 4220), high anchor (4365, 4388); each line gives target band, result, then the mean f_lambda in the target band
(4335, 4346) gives 0.17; 24.5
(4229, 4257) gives 0.02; 28.6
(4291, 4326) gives 0.17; 24.7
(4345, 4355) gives 0.01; 28.3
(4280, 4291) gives 0.11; 26.1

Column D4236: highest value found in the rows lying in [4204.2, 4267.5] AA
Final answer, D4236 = 31.8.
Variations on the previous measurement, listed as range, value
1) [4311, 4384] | 31.6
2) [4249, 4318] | 31.5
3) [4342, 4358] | 30.7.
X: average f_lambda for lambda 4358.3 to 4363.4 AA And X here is 29.8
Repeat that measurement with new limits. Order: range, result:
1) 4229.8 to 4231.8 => 30.6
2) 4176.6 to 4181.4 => 29.8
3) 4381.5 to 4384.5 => 25.1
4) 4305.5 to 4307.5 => 21.1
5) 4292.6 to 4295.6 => 27.1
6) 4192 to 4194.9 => 30.7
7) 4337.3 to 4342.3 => 21.1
